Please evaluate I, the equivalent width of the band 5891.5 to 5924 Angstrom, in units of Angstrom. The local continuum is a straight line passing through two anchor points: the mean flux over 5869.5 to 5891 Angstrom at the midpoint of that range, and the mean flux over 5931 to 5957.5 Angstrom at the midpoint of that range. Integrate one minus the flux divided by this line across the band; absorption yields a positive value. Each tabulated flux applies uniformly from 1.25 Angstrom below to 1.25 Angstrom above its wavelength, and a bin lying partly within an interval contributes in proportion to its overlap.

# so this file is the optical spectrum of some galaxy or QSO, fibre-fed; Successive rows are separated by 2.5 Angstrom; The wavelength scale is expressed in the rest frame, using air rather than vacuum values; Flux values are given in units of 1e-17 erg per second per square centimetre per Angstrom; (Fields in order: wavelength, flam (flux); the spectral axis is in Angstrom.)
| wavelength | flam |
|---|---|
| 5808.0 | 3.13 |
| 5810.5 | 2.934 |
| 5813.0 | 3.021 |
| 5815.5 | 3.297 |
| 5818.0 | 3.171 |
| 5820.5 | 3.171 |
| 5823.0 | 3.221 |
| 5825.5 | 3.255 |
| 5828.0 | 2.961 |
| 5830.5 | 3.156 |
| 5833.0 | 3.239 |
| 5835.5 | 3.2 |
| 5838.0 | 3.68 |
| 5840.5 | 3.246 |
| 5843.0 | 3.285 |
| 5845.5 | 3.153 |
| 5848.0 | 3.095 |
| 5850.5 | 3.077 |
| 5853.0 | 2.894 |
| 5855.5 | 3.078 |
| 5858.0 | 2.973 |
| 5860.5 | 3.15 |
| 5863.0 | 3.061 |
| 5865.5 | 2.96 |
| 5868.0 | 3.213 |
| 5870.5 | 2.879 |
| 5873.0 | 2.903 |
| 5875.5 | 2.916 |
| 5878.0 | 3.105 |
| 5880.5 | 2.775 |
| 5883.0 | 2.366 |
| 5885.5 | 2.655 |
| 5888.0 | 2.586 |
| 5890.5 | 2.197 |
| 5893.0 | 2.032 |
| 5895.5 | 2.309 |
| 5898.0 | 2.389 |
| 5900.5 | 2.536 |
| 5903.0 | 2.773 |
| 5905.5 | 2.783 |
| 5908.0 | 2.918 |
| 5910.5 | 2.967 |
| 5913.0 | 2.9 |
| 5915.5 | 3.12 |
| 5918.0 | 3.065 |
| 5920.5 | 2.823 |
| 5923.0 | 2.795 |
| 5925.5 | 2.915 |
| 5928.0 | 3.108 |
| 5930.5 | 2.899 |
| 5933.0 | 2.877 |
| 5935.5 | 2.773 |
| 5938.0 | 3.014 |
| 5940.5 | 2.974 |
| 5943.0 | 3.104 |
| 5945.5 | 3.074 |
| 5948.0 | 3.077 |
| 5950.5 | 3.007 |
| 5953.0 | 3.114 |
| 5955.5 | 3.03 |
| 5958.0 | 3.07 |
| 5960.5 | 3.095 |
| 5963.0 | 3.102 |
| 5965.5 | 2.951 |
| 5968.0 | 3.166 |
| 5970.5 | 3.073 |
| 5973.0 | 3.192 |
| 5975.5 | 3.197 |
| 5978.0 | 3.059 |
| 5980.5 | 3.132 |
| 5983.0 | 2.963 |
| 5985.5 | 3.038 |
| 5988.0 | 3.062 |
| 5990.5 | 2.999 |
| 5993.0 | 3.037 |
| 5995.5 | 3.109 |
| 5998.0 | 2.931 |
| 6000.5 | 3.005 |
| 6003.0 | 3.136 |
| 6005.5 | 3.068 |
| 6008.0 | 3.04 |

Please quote 1.5 Angstrom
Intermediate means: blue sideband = 2.73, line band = 2.72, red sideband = 3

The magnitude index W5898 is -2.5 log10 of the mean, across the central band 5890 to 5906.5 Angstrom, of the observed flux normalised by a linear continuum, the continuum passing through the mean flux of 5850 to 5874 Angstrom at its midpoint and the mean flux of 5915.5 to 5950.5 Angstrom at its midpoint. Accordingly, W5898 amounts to 0.22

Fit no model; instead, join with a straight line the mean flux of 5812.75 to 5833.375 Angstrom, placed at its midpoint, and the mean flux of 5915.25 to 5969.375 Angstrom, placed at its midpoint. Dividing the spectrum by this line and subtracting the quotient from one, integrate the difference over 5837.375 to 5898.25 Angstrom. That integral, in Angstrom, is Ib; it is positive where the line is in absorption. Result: 4.5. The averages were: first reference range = 3.17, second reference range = 3.01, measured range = 2.88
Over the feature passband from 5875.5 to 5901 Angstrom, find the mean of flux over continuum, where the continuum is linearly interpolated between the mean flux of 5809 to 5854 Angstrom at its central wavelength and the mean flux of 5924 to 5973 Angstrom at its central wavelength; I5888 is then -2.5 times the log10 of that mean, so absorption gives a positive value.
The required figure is 0.23 mag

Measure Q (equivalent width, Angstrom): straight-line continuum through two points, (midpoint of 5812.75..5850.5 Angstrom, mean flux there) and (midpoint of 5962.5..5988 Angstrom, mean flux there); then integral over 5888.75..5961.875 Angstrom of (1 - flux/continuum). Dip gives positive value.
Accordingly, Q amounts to 6.45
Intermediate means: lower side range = 3.21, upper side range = 3.09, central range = 2.85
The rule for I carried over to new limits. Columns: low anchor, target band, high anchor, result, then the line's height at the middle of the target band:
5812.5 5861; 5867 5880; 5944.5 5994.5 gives 0.6 Angstrom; 3.14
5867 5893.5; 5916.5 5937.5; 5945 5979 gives 0.1 Angstrom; 2.92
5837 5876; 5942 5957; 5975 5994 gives 0.0 Angstrom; 3.07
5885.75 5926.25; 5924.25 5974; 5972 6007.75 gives -2.5 Angstrom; 2.88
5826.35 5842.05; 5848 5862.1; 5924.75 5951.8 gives 0.7 Angstrom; 3.2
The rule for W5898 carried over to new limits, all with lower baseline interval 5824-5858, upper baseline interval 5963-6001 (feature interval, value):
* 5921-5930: 0.06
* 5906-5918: 0.05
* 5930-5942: 0.07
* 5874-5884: 0.12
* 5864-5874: 0.06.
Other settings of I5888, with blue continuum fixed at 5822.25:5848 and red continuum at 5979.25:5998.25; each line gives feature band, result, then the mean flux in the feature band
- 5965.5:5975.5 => -0.022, 3.13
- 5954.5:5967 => 0.008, 3.05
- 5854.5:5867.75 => 0.050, 3.06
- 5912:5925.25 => 0.067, 2.94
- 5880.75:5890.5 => 0.250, 2.52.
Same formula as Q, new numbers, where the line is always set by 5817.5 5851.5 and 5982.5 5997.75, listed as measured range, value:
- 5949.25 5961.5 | 0.03 Angstrom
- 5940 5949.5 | 0.06 Angstrom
